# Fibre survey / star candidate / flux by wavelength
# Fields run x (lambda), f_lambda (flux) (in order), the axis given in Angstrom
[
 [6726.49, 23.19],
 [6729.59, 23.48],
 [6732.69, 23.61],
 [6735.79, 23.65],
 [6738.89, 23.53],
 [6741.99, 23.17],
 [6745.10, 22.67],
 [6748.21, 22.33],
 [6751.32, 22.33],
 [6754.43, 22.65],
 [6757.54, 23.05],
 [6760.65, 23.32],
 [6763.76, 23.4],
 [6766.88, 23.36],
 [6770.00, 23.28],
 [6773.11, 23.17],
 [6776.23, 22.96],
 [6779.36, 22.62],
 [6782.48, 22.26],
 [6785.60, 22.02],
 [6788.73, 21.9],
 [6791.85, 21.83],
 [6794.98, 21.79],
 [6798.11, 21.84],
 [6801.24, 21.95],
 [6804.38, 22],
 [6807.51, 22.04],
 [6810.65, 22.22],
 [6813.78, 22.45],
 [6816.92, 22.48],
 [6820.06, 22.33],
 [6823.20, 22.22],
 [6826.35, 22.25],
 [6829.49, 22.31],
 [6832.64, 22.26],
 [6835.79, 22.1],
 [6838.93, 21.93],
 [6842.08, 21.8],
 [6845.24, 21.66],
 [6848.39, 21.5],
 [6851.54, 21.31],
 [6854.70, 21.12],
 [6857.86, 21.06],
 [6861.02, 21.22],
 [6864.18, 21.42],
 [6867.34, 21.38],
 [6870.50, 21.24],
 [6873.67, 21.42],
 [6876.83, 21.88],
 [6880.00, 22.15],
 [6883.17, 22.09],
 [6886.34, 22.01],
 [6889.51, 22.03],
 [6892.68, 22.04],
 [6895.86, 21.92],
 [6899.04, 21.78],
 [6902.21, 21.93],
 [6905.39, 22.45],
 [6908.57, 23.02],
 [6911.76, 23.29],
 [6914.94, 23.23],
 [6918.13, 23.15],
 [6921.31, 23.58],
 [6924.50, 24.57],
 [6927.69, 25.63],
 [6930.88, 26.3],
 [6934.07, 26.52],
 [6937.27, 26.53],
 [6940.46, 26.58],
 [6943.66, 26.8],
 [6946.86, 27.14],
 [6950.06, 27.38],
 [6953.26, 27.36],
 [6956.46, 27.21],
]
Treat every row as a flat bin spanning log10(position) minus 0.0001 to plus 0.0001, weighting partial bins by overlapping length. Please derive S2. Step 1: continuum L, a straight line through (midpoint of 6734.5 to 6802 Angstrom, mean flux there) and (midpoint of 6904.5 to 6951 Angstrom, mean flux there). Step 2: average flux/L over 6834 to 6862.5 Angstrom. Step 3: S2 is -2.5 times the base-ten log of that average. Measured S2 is 0.11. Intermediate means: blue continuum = 22.7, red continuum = 25.1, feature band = 21.5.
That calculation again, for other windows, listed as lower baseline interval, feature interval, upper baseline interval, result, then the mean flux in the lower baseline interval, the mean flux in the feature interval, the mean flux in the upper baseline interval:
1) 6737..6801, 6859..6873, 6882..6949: 0.108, 22.7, 21.3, 24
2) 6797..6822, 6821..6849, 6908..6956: 0.040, 22.2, 22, 25.5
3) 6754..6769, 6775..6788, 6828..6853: 0.022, 23.2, 22.4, 21.9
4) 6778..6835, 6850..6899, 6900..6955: 0.102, 22.2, 21.6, 25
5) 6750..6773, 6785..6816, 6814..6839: 0.028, 23.1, 22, 22.3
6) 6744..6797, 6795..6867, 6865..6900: 0.016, 22.6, 21.9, 21.8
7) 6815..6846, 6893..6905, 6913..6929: 0.076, 22.1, 21.9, 24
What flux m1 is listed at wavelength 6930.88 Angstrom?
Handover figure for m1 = 26.3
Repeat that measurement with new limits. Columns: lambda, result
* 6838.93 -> 21.93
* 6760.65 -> 23.32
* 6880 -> 22.15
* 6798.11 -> 21.84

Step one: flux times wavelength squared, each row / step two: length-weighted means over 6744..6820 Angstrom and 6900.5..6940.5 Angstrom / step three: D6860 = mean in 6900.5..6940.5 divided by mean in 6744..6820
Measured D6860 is 1.1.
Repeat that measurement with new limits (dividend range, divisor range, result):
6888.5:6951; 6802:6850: 1.13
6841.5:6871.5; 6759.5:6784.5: 0.95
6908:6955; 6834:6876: 1.21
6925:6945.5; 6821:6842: 1.22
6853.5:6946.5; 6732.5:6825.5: 1.06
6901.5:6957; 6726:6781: 1.15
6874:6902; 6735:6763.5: 1.00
